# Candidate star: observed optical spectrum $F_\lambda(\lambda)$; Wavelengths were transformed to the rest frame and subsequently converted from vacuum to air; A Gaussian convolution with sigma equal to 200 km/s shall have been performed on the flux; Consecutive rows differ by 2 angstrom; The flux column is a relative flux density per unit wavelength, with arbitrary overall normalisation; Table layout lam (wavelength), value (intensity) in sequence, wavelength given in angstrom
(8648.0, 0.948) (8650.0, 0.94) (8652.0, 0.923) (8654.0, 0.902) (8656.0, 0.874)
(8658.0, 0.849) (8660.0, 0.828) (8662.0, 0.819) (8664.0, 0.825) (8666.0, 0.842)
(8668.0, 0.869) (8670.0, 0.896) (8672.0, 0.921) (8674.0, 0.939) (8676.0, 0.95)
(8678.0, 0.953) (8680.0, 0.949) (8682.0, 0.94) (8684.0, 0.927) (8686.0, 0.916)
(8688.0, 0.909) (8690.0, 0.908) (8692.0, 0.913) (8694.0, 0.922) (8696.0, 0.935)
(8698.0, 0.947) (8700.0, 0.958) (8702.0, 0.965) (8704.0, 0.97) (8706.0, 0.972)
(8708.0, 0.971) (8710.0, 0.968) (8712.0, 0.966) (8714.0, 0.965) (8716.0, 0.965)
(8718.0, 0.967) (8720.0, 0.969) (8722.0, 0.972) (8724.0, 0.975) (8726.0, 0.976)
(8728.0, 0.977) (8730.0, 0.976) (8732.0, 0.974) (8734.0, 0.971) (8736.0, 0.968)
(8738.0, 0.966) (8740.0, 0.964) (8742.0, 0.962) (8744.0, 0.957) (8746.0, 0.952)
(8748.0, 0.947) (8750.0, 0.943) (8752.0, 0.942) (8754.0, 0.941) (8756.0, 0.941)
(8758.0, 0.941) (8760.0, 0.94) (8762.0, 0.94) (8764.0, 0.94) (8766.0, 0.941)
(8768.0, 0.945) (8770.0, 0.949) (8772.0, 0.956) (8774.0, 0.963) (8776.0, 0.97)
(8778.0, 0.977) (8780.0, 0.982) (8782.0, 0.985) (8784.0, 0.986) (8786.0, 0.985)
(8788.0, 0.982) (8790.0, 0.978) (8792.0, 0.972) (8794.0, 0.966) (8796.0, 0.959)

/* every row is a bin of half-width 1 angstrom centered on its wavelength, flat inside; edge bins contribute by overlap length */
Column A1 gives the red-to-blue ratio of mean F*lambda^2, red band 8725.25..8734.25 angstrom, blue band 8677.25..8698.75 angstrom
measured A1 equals 1.06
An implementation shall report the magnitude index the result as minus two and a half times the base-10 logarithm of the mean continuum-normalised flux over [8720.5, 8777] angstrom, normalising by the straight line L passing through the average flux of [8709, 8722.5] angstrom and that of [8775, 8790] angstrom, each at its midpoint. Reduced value 0.02 mag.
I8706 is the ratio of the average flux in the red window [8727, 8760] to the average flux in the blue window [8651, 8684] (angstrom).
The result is 1.1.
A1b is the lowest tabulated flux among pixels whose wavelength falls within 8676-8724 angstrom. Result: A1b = 0.908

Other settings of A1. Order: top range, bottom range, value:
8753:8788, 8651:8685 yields 1.10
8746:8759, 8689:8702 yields 1.02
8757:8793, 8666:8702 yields 1.06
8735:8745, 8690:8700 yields 1.05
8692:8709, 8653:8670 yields 1.13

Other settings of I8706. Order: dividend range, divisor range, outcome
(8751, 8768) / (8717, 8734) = 0.97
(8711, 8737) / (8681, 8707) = 1.04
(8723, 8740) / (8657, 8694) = 1.08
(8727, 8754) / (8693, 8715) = 1.00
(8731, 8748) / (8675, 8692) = 1.04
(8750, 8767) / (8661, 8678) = 1.06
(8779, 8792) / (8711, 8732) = 1.01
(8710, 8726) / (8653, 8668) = 1.14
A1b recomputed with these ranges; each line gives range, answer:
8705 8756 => 0.941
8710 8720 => 0.965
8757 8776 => 0.94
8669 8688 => 0.896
